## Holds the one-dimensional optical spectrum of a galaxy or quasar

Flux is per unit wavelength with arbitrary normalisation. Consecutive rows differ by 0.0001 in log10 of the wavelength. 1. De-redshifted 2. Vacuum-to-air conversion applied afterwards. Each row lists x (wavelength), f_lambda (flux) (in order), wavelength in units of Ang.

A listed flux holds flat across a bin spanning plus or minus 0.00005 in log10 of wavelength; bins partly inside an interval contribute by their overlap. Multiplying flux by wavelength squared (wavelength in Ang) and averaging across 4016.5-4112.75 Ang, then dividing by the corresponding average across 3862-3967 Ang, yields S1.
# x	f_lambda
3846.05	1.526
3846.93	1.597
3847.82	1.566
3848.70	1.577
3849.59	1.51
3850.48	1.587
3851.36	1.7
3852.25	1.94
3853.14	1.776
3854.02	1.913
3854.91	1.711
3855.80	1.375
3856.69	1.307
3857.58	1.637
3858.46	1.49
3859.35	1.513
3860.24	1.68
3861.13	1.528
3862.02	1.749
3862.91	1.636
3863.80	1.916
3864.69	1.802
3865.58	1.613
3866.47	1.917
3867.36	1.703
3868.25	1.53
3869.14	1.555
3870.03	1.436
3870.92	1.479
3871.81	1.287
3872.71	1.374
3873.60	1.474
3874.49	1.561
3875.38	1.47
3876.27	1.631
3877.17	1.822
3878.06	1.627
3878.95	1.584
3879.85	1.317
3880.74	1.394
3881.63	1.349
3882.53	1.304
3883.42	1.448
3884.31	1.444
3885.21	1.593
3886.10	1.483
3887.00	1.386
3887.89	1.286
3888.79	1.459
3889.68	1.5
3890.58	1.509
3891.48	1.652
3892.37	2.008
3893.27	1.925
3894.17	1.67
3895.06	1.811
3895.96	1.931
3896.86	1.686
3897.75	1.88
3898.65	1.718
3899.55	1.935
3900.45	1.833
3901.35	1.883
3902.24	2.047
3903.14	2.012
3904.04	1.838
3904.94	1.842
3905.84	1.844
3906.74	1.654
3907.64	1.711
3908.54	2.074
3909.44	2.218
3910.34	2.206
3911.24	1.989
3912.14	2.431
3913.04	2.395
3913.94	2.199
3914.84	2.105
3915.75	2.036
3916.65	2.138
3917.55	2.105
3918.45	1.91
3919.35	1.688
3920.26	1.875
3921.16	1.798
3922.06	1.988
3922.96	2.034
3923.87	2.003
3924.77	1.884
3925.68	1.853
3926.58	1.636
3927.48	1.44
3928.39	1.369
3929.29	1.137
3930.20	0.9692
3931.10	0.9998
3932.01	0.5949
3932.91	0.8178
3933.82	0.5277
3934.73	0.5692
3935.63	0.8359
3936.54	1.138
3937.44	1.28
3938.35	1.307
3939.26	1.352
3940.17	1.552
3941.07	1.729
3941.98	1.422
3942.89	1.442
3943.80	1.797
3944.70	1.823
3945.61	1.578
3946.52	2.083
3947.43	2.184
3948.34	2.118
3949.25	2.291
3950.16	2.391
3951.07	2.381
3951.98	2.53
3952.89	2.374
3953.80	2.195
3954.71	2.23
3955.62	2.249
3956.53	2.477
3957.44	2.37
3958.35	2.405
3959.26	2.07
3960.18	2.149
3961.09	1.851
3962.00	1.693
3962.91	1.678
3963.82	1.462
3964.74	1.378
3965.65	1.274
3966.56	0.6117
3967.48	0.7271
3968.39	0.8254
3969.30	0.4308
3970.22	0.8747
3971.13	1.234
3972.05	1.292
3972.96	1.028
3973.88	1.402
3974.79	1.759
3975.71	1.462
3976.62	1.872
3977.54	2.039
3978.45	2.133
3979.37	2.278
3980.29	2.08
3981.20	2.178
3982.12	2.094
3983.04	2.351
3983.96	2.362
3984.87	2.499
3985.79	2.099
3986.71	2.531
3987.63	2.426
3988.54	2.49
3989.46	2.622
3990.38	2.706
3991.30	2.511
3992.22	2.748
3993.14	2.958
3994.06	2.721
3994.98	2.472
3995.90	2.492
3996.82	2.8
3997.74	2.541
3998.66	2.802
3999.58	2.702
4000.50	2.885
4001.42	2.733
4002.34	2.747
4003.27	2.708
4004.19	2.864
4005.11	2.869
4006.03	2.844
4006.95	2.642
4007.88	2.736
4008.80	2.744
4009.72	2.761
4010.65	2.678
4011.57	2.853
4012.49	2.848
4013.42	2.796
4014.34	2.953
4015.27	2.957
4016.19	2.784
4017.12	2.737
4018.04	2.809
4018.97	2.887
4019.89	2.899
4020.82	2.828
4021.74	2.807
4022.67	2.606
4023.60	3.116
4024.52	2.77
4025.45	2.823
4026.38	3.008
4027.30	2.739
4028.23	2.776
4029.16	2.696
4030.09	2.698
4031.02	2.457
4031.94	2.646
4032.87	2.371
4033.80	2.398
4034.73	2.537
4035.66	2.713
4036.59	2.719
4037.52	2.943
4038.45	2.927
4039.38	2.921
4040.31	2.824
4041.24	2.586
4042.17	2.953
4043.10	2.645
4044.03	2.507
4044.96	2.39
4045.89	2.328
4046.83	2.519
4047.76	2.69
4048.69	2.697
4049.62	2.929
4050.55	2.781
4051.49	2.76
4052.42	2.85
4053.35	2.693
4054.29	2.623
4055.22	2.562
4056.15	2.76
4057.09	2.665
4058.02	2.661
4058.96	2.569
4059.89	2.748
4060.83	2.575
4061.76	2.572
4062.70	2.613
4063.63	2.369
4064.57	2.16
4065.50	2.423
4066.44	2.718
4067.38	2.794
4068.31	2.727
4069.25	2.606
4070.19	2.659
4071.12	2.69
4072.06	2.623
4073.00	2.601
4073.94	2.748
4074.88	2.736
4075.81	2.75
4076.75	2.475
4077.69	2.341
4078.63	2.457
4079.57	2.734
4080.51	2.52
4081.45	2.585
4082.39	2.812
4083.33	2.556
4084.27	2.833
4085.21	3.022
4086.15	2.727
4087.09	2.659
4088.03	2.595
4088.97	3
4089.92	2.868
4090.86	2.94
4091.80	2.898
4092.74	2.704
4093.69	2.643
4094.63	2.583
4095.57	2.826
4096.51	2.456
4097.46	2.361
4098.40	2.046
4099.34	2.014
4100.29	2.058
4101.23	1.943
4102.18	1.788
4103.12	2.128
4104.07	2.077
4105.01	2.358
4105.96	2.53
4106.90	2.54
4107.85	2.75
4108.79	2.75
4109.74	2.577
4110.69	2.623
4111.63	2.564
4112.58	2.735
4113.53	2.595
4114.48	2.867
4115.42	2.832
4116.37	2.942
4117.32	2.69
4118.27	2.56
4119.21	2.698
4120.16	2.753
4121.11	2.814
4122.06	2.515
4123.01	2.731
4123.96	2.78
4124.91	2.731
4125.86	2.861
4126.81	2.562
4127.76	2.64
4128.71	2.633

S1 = 1.7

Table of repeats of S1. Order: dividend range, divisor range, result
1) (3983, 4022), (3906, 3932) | 1.54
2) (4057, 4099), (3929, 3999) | 1.52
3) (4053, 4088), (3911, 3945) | 1.79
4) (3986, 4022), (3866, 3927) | 1.64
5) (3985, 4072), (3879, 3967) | 1.64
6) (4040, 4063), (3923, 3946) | 2.11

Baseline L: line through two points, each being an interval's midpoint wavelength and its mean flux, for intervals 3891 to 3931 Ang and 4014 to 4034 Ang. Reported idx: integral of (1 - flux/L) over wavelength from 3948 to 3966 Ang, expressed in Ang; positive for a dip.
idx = 1.1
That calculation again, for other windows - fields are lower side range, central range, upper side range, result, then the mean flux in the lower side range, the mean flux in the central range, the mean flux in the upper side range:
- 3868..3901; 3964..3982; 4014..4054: 6.69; 1.58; 1.43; 2.73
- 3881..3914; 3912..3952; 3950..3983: 2.38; 1.78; 1.67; 1.76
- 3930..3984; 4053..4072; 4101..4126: -2.77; 1.64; 2.61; 2.59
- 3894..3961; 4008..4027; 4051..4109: -4.76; 1.81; 2.83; 2.58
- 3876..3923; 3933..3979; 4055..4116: 9.07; 1.8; 1.63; 2.58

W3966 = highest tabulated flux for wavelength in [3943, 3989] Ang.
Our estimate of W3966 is 2.531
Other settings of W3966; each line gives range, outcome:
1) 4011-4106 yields 3.116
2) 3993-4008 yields 2.958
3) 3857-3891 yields 1.917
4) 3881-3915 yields 2.431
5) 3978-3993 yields 2.748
